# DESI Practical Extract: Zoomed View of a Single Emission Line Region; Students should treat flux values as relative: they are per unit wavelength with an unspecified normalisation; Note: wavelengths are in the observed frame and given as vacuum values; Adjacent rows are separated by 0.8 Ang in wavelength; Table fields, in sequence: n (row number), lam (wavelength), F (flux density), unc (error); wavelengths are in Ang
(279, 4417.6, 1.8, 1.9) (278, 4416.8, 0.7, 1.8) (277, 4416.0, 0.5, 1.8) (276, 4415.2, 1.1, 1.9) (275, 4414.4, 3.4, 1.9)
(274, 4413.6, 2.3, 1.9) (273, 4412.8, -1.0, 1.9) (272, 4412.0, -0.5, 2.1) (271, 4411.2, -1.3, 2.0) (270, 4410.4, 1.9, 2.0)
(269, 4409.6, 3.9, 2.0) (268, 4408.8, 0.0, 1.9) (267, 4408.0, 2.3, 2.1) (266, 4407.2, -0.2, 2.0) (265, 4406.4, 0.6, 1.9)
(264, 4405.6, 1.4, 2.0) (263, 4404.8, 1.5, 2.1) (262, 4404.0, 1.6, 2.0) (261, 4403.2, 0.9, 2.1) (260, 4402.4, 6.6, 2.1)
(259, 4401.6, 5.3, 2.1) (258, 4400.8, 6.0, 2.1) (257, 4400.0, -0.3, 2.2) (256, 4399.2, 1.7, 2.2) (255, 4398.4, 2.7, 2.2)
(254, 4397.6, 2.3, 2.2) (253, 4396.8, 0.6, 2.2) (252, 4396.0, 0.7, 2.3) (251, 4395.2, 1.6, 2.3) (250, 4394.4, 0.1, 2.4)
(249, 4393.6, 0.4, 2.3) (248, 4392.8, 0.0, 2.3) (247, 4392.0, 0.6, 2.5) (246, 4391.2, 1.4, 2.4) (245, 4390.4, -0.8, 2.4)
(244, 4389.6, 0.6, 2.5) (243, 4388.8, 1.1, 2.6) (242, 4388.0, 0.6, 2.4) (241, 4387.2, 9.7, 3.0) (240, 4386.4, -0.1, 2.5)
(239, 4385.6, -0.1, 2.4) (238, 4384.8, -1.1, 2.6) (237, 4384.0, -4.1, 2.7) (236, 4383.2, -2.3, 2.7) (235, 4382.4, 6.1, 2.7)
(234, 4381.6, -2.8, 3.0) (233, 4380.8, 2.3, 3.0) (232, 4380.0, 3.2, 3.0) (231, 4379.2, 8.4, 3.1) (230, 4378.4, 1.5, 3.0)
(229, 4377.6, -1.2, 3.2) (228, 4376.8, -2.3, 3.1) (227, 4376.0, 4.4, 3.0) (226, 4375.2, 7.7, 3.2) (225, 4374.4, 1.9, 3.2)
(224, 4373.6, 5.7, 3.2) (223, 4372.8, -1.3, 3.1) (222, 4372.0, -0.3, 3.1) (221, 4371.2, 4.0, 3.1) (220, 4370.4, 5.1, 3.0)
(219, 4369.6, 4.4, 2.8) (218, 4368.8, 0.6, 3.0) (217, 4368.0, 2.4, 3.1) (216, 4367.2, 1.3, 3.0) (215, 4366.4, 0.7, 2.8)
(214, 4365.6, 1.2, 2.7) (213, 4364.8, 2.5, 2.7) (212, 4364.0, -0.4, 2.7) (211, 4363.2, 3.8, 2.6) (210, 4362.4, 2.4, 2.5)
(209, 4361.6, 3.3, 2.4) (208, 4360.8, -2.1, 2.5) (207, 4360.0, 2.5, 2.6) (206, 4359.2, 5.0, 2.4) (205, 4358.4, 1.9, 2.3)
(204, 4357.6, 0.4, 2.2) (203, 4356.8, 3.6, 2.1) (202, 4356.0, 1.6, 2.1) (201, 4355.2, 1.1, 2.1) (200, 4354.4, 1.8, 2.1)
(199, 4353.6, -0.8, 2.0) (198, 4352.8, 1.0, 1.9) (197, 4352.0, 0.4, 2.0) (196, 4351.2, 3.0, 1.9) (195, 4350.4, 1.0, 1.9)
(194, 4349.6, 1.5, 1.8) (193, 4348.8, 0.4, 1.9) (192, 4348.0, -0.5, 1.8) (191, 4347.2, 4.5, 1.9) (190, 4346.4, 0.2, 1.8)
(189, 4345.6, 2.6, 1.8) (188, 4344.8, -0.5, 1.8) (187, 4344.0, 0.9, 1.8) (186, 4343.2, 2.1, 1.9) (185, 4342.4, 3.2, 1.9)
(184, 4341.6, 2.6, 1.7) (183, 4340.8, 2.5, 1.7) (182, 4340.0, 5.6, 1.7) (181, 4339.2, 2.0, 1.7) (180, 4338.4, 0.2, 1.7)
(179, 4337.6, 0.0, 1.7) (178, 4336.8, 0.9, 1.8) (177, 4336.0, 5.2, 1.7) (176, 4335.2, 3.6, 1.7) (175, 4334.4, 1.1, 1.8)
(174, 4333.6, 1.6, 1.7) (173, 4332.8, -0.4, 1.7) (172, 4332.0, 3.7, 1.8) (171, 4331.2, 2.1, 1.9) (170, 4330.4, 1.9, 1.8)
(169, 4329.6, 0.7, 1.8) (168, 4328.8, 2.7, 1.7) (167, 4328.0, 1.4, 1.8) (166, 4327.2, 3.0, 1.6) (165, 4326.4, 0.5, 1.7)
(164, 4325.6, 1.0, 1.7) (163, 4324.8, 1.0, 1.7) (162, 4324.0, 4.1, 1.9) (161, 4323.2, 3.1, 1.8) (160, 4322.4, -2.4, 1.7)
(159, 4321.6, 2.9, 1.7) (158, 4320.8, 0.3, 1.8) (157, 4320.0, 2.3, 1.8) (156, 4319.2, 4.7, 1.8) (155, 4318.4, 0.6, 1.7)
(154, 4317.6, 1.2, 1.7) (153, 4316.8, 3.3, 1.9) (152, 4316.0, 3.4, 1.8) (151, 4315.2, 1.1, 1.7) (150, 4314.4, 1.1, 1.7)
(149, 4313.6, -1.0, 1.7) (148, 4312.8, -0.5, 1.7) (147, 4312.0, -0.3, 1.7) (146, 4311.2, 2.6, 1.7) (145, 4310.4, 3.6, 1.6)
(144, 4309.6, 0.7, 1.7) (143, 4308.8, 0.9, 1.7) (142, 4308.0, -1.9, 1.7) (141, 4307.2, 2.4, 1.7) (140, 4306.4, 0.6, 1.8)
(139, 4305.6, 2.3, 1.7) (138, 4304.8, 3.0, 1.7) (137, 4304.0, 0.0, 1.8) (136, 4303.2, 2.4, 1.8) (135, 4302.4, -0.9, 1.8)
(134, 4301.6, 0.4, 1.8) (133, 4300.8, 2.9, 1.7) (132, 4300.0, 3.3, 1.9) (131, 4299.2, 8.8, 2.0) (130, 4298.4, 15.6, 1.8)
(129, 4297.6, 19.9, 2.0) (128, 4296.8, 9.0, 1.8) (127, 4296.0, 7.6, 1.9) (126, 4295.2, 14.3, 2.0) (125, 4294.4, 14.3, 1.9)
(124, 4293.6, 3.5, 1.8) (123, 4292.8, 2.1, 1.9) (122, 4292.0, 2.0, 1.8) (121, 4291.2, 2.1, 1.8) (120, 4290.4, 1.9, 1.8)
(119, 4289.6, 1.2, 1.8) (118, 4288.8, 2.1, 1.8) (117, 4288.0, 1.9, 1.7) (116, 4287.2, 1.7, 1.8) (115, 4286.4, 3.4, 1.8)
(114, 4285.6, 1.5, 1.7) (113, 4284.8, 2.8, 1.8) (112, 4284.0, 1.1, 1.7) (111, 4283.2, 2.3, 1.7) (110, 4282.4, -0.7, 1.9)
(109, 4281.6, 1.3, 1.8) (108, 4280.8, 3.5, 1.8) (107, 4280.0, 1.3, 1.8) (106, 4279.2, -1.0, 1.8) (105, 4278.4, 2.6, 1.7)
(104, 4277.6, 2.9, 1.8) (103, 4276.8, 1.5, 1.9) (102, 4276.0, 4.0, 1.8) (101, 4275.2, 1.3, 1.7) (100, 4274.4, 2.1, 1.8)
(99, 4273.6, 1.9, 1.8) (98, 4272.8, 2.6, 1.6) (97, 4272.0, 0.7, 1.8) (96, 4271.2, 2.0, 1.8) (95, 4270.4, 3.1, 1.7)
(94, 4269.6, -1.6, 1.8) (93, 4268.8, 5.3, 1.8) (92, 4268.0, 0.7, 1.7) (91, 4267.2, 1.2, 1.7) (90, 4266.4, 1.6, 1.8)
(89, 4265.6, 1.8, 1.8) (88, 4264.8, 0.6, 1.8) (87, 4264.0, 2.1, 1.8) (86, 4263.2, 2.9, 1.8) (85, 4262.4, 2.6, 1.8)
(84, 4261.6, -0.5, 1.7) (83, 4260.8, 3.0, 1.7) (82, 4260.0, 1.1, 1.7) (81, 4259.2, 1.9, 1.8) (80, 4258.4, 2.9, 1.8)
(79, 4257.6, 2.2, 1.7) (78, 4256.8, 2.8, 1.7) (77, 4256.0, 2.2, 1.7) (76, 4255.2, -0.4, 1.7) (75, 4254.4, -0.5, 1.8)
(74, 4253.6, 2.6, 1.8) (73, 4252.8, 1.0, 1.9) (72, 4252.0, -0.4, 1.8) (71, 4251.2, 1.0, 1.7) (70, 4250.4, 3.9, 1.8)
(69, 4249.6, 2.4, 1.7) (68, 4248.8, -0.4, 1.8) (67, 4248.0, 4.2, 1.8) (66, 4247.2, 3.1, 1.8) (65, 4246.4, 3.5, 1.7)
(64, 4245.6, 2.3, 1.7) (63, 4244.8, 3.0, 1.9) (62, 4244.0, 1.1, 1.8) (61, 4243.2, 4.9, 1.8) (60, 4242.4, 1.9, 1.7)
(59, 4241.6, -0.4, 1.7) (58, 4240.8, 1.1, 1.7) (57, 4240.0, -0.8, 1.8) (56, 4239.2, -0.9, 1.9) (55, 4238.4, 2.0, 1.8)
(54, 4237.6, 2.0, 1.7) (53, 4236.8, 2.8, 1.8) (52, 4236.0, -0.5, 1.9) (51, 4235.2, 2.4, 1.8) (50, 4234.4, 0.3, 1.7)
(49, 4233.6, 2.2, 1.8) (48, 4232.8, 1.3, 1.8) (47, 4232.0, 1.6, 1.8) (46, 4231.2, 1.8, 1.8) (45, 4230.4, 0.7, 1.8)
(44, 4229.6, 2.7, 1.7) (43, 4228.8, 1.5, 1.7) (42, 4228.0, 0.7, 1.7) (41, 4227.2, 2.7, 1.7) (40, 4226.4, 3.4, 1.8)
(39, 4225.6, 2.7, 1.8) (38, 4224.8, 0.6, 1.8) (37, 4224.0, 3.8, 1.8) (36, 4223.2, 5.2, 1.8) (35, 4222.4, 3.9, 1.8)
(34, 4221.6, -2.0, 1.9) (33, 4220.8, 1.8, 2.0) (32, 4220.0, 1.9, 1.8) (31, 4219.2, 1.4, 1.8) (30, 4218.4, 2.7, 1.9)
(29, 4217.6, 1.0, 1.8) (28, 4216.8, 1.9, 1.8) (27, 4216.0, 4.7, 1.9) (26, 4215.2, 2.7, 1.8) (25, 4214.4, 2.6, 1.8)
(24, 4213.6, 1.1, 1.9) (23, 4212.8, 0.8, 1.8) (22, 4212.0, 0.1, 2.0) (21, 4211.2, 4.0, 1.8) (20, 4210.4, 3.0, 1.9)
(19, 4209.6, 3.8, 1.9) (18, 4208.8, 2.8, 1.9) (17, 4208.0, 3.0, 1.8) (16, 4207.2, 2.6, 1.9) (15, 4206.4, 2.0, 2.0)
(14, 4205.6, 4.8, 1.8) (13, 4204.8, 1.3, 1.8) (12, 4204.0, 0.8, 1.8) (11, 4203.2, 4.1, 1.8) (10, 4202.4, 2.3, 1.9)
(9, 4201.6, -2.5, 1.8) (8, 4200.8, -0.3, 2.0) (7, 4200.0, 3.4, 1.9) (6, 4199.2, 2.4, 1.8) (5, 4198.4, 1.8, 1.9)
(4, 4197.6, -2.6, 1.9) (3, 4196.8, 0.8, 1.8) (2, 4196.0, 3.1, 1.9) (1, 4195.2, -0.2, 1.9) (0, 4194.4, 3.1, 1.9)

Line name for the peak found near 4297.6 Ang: [O II] 3727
